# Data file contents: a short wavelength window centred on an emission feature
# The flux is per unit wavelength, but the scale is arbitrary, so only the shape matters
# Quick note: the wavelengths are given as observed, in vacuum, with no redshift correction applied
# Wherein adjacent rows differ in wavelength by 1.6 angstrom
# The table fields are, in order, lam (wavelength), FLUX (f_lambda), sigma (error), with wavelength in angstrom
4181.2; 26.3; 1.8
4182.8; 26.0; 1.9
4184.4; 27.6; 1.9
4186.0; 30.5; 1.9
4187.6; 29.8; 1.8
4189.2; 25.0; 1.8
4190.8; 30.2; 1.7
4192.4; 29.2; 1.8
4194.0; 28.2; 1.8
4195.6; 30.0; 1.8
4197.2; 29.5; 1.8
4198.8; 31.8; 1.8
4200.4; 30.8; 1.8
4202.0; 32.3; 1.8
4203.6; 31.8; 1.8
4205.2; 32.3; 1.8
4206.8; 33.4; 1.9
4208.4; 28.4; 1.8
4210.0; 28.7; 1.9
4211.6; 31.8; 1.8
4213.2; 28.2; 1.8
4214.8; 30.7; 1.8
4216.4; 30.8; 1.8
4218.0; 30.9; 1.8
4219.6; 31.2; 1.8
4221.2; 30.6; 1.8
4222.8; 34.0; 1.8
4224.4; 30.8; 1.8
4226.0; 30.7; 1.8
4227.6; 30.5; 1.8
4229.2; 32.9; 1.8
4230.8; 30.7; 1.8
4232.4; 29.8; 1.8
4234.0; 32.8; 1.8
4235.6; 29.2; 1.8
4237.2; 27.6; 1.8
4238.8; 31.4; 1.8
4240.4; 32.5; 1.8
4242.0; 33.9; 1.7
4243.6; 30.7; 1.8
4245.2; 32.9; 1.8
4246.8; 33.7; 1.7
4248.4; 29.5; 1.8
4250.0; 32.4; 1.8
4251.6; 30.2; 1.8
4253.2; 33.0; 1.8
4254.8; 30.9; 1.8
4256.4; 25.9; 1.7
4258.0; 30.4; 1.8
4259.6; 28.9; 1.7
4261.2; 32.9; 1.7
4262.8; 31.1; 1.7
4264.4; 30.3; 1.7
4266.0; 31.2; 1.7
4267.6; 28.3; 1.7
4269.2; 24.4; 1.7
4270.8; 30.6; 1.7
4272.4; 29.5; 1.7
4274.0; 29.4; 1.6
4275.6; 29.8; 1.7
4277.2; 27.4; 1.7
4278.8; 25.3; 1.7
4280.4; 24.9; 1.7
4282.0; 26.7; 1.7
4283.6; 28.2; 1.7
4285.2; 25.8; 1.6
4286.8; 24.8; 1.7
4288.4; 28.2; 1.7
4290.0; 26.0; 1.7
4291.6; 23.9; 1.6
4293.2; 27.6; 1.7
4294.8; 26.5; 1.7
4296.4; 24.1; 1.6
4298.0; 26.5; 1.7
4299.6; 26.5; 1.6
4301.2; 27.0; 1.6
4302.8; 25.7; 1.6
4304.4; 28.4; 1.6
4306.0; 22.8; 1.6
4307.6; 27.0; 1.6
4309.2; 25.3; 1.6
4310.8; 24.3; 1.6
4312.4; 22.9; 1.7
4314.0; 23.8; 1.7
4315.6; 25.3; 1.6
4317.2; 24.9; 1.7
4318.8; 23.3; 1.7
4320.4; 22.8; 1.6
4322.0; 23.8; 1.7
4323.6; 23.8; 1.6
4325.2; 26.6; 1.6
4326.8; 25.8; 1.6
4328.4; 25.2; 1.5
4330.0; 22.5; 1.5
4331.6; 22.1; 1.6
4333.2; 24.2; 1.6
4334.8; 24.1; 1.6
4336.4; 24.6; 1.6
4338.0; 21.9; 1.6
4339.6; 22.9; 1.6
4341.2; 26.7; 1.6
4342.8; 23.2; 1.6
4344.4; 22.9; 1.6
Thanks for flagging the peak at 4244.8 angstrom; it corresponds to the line C III] 1909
